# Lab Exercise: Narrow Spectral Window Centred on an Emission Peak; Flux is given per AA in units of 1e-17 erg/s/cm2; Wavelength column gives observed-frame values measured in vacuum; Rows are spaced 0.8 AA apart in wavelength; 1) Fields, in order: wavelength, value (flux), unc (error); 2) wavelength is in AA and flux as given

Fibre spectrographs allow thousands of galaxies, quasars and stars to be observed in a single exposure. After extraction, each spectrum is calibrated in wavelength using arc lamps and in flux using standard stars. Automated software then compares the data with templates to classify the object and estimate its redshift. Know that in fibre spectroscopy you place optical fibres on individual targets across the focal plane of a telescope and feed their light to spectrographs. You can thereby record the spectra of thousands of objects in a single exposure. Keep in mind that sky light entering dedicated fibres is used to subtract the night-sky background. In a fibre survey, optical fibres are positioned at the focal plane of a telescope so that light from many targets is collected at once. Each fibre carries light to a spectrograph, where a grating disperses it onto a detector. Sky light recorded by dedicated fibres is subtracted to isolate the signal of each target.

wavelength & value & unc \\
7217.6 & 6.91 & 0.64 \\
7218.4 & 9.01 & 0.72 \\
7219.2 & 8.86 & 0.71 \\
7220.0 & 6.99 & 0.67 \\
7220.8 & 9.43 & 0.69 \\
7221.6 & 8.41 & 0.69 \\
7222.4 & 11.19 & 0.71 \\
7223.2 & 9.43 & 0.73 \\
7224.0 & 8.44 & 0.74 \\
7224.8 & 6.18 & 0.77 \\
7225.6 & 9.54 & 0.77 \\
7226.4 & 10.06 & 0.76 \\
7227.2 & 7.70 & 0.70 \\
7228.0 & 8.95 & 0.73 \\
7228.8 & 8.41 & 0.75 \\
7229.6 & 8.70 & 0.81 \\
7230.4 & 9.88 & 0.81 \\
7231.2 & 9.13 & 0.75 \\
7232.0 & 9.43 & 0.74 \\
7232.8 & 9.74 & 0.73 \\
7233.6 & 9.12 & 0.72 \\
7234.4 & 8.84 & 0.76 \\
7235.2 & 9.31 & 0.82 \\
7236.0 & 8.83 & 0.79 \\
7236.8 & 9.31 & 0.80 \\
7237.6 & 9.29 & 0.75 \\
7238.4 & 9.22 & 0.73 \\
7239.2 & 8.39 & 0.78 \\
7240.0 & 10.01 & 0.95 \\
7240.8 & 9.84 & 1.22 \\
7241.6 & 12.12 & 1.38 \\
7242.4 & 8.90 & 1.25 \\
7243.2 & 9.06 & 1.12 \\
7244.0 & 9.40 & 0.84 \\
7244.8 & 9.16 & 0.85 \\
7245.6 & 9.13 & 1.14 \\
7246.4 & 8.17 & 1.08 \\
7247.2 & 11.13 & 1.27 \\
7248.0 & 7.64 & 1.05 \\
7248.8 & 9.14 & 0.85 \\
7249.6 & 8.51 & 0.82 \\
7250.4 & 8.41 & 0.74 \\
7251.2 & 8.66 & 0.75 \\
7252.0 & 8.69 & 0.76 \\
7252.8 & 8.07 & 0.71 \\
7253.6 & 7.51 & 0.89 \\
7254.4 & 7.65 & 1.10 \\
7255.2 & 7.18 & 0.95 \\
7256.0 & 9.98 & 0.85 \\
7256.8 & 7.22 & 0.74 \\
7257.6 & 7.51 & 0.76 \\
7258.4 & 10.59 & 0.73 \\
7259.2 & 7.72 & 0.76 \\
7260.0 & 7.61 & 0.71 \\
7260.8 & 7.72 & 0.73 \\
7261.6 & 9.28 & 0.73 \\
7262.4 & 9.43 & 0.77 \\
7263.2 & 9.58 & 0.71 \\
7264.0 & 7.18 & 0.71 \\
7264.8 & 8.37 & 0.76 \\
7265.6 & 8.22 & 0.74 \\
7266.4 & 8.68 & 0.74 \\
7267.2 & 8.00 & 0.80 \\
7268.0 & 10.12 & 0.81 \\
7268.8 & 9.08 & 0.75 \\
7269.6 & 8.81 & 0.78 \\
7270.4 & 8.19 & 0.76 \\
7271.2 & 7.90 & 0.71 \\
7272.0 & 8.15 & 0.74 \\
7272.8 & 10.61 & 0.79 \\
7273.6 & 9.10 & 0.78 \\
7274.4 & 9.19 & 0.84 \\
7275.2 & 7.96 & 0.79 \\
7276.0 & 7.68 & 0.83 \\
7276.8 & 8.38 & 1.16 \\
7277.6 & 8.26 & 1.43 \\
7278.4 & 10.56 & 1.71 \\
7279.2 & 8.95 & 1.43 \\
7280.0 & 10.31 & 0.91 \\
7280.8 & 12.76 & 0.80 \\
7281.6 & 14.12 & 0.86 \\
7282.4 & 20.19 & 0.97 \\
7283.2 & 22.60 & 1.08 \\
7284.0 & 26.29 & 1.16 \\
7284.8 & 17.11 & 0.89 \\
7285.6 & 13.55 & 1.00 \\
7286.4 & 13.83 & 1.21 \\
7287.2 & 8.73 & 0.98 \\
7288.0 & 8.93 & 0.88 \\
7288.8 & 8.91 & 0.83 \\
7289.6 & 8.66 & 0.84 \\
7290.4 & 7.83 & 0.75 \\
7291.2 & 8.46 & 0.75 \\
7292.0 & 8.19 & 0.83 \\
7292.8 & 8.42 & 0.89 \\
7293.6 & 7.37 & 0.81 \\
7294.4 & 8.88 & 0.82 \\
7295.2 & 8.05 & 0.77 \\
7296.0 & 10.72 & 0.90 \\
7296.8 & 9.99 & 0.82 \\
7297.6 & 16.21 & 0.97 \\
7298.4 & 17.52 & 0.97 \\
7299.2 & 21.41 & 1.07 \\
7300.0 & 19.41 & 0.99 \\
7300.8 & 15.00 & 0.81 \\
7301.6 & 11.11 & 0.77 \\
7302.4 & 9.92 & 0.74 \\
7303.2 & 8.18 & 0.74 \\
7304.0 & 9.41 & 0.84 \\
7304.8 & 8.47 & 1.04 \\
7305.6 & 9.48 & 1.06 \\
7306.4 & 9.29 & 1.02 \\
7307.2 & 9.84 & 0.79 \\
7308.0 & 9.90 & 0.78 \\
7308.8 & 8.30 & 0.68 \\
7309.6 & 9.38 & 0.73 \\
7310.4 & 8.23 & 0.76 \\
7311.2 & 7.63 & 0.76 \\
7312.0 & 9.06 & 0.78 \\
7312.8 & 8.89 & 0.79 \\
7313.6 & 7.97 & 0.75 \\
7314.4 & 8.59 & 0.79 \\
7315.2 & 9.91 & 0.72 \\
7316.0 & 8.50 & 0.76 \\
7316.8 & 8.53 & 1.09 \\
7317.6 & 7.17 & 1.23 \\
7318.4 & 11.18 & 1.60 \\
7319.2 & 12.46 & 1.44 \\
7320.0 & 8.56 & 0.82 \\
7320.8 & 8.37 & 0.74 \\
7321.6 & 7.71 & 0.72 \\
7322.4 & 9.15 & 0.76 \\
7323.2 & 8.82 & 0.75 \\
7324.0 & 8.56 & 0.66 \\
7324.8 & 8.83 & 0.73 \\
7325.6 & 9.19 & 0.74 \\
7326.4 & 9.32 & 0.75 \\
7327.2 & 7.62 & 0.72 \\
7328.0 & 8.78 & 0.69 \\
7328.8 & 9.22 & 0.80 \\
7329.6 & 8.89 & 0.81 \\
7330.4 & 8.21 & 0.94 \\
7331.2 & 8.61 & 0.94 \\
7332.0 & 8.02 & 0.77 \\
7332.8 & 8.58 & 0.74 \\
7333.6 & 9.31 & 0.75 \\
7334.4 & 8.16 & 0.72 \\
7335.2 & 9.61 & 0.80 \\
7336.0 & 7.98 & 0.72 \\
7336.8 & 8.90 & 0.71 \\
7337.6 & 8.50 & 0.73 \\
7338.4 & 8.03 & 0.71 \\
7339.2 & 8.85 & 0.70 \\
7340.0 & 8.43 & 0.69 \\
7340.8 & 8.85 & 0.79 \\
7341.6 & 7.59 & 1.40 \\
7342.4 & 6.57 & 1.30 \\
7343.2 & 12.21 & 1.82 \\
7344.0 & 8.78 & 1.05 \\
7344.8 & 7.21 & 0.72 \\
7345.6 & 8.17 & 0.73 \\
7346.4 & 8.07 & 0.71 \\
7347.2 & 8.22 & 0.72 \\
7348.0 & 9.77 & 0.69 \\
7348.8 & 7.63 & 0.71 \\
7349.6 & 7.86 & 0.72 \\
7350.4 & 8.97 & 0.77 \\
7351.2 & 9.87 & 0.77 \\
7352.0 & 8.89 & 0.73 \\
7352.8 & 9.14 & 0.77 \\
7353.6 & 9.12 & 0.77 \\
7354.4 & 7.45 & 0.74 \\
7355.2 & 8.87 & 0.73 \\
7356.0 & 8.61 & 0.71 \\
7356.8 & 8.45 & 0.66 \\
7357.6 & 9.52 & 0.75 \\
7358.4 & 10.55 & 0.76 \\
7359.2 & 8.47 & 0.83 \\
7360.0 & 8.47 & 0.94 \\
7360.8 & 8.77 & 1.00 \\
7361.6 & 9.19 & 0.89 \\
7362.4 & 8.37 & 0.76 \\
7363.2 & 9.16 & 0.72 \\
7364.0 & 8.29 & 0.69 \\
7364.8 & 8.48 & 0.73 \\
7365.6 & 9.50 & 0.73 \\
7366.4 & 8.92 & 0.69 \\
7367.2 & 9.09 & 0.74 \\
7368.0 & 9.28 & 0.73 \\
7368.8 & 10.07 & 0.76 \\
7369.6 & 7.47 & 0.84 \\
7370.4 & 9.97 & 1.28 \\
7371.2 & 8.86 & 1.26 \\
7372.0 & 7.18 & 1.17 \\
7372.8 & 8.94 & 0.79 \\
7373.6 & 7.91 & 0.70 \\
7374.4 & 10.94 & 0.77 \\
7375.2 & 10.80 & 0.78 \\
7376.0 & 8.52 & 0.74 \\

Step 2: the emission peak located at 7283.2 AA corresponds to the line [S II]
